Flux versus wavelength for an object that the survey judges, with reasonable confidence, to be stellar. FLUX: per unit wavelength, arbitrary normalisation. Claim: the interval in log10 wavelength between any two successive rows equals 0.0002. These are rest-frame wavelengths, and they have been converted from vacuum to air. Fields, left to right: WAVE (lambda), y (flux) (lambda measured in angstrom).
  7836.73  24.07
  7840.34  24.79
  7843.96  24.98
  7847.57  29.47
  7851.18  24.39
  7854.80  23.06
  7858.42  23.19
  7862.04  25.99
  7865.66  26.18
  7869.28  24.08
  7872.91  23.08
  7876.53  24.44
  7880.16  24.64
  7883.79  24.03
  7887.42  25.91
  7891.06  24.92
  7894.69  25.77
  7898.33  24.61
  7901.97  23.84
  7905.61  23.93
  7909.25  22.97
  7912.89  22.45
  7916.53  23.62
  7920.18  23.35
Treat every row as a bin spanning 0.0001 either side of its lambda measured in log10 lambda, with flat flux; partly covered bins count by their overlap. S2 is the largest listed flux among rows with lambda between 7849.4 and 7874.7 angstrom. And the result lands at 26.18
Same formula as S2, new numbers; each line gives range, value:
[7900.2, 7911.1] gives 23.93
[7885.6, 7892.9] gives 25.91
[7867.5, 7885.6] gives 24.64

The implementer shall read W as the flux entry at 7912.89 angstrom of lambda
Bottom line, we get 22.45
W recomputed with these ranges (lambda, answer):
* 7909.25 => 22.97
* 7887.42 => 25.91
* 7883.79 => 24.03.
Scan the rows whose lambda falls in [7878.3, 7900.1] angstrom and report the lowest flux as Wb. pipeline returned 24.03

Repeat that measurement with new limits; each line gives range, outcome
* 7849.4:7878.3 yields 23.06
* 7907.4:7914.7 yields 22.45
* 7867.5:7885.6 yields 23.08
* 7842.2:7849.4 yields 24.98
